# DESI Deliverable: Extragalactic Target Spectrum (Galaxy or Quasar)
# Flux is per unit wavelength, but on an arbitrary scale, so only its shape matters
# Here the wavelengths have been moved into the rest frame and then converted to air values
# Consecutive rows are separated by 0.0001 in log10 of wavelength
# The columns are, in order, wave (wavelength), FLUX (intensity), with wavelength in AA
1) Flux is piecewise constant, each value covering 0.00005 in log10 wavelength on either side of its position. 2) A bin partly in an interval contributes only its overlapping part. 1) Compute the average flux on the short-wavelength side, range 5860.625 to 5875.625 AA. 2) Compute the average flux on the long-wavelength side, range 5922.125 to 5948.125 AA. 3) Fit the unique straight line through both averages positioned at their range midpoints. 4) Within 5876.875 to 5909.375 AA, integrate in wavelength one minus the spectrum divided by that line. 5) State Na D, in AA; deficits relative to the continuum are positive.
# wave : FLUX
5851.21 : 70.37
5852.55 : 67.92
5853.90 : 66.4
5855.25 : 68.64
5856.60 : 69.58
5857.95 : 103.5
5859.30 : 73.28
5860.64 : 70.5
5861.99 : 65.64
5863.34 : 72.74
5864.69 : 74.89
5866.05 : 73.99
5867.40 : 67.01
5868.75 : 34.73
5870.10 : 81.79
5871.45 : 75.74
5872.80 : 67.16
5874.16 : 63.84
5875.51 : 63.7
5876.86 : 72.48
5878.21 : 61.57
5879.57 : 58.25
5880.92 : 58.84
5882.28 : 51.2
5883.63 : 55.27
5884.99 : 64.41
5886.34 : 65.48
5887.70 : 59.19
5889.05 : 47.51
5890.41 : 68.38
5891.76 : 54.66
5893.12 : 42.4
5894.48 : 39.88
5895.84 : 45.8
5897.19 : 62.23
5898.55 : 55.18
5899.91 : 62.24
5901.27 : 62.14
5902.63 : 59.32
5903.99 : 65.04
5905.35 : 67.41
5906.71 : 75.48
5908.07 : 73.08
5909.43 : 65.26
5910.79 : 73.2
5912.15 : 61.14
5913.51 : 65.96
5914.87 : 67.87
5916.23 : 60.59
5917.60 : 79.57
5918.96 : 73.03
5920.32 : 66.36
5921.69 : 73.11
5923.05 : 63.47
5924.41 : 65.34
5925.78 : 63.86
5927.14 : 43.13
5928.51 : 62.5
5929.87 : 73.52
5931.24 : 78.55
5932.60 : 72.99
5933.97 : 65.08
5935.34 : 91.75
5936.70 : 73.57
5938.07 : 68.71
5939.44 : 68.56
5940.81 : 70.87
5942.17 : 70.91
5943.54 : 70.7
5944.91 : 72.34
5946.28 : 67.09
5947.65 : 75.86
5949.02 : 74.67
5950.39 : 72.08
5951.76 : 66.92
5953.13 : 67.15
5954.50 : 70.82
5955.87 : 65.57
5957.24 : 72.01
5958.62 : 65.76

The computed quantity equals 4.3 AA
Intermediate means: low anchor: 67.6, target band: 59.3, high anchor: 69.4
